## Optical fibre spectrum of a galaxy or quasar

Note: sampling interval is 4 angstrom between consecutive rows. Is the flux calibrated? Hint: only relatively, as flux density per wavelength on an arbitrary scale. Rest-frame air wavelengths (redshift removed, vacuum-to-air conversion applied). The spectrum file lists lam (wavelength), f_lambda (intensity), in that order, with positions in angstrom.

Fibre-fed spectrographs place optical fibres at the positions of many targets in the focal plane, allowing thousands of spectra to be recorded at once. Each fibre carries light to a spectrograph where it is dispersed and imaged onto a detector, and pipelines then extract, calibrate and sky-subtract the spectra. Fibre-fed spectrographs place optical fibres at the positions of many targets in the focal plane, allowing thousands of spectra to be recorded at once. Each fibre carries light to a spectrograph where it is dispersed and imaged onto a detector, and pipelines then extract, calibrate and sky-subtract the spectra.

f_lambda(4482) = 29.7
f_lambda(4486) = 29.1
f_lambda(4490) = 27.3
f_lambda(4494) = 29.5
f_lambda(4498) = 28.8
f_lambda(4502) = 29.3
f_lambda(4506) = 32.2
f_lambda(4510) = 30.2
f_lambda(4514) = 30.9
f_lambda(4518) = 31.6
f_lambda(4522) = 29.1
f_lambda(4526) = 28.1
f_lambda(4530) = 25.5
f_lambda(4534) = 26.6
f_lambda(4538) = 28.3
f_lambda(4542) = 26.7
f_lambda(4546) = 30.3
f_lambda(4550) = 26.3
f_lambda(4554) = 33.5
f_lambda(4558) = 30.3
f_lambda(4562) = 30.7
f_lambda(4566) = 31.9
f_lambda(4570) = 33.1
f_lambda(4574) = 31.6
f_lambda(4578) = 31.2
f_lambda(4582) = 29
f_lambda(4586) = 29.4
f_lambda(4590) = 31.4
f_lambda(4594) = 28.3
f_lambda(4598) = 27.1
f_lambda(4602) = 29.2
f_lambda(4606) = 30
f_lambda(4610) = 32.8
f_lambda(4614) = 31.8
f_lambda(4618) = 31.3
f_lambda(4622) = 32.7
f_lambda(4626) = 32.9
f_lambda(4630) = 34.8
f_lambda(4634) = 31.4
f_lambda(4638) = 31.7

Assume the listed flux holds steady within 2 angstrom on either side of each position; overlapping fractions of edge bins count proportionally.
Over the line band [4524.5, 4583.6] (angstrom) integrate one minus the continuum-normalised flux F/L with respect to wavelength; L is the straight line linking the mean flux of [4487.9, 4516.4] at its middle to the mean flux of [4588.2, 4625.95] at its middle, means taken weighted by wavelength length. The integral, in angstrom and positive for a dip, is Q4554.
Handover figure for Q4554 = 1.3 angstrom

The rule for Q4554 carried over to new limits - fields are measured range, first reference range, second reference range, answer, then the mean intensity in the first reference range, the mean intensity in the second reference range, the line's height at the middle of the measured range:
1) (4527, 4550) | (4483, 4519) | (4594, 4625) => 2.1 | 29.8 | 30.6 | 30.1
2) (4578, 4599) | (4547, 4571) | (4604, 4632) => 1.5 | 30.8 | 32.3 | 31.6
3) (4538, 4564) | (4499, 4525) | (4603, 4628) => 1.2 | 30.4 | 31.8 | 30.9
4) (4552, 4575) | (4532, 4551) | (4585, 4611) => -2.7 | 27.7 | 29.6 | 28.5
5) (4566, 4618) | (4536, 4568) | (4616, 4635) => 1.4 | 29.8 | 32.7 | 31.3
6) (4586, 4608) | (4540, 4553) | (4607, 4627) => 1.3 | 28.2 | 32.2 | 31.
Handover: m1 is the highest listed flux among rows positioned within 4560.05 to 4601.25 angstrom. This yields 33.1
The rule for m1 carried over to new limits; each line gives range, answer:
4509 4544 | 31.6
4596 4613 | 32.8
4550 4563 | 33.5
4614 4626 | 32.9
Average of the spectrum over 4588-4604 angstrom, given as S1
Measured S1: 29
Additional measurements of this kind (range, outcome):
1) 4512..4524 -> 30.5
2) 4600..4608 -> 29.6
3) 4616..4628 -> 32.3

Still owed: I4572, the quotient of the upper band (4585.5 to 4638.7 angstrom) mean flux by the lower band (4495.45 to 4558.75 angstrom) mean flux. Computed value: 1.06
